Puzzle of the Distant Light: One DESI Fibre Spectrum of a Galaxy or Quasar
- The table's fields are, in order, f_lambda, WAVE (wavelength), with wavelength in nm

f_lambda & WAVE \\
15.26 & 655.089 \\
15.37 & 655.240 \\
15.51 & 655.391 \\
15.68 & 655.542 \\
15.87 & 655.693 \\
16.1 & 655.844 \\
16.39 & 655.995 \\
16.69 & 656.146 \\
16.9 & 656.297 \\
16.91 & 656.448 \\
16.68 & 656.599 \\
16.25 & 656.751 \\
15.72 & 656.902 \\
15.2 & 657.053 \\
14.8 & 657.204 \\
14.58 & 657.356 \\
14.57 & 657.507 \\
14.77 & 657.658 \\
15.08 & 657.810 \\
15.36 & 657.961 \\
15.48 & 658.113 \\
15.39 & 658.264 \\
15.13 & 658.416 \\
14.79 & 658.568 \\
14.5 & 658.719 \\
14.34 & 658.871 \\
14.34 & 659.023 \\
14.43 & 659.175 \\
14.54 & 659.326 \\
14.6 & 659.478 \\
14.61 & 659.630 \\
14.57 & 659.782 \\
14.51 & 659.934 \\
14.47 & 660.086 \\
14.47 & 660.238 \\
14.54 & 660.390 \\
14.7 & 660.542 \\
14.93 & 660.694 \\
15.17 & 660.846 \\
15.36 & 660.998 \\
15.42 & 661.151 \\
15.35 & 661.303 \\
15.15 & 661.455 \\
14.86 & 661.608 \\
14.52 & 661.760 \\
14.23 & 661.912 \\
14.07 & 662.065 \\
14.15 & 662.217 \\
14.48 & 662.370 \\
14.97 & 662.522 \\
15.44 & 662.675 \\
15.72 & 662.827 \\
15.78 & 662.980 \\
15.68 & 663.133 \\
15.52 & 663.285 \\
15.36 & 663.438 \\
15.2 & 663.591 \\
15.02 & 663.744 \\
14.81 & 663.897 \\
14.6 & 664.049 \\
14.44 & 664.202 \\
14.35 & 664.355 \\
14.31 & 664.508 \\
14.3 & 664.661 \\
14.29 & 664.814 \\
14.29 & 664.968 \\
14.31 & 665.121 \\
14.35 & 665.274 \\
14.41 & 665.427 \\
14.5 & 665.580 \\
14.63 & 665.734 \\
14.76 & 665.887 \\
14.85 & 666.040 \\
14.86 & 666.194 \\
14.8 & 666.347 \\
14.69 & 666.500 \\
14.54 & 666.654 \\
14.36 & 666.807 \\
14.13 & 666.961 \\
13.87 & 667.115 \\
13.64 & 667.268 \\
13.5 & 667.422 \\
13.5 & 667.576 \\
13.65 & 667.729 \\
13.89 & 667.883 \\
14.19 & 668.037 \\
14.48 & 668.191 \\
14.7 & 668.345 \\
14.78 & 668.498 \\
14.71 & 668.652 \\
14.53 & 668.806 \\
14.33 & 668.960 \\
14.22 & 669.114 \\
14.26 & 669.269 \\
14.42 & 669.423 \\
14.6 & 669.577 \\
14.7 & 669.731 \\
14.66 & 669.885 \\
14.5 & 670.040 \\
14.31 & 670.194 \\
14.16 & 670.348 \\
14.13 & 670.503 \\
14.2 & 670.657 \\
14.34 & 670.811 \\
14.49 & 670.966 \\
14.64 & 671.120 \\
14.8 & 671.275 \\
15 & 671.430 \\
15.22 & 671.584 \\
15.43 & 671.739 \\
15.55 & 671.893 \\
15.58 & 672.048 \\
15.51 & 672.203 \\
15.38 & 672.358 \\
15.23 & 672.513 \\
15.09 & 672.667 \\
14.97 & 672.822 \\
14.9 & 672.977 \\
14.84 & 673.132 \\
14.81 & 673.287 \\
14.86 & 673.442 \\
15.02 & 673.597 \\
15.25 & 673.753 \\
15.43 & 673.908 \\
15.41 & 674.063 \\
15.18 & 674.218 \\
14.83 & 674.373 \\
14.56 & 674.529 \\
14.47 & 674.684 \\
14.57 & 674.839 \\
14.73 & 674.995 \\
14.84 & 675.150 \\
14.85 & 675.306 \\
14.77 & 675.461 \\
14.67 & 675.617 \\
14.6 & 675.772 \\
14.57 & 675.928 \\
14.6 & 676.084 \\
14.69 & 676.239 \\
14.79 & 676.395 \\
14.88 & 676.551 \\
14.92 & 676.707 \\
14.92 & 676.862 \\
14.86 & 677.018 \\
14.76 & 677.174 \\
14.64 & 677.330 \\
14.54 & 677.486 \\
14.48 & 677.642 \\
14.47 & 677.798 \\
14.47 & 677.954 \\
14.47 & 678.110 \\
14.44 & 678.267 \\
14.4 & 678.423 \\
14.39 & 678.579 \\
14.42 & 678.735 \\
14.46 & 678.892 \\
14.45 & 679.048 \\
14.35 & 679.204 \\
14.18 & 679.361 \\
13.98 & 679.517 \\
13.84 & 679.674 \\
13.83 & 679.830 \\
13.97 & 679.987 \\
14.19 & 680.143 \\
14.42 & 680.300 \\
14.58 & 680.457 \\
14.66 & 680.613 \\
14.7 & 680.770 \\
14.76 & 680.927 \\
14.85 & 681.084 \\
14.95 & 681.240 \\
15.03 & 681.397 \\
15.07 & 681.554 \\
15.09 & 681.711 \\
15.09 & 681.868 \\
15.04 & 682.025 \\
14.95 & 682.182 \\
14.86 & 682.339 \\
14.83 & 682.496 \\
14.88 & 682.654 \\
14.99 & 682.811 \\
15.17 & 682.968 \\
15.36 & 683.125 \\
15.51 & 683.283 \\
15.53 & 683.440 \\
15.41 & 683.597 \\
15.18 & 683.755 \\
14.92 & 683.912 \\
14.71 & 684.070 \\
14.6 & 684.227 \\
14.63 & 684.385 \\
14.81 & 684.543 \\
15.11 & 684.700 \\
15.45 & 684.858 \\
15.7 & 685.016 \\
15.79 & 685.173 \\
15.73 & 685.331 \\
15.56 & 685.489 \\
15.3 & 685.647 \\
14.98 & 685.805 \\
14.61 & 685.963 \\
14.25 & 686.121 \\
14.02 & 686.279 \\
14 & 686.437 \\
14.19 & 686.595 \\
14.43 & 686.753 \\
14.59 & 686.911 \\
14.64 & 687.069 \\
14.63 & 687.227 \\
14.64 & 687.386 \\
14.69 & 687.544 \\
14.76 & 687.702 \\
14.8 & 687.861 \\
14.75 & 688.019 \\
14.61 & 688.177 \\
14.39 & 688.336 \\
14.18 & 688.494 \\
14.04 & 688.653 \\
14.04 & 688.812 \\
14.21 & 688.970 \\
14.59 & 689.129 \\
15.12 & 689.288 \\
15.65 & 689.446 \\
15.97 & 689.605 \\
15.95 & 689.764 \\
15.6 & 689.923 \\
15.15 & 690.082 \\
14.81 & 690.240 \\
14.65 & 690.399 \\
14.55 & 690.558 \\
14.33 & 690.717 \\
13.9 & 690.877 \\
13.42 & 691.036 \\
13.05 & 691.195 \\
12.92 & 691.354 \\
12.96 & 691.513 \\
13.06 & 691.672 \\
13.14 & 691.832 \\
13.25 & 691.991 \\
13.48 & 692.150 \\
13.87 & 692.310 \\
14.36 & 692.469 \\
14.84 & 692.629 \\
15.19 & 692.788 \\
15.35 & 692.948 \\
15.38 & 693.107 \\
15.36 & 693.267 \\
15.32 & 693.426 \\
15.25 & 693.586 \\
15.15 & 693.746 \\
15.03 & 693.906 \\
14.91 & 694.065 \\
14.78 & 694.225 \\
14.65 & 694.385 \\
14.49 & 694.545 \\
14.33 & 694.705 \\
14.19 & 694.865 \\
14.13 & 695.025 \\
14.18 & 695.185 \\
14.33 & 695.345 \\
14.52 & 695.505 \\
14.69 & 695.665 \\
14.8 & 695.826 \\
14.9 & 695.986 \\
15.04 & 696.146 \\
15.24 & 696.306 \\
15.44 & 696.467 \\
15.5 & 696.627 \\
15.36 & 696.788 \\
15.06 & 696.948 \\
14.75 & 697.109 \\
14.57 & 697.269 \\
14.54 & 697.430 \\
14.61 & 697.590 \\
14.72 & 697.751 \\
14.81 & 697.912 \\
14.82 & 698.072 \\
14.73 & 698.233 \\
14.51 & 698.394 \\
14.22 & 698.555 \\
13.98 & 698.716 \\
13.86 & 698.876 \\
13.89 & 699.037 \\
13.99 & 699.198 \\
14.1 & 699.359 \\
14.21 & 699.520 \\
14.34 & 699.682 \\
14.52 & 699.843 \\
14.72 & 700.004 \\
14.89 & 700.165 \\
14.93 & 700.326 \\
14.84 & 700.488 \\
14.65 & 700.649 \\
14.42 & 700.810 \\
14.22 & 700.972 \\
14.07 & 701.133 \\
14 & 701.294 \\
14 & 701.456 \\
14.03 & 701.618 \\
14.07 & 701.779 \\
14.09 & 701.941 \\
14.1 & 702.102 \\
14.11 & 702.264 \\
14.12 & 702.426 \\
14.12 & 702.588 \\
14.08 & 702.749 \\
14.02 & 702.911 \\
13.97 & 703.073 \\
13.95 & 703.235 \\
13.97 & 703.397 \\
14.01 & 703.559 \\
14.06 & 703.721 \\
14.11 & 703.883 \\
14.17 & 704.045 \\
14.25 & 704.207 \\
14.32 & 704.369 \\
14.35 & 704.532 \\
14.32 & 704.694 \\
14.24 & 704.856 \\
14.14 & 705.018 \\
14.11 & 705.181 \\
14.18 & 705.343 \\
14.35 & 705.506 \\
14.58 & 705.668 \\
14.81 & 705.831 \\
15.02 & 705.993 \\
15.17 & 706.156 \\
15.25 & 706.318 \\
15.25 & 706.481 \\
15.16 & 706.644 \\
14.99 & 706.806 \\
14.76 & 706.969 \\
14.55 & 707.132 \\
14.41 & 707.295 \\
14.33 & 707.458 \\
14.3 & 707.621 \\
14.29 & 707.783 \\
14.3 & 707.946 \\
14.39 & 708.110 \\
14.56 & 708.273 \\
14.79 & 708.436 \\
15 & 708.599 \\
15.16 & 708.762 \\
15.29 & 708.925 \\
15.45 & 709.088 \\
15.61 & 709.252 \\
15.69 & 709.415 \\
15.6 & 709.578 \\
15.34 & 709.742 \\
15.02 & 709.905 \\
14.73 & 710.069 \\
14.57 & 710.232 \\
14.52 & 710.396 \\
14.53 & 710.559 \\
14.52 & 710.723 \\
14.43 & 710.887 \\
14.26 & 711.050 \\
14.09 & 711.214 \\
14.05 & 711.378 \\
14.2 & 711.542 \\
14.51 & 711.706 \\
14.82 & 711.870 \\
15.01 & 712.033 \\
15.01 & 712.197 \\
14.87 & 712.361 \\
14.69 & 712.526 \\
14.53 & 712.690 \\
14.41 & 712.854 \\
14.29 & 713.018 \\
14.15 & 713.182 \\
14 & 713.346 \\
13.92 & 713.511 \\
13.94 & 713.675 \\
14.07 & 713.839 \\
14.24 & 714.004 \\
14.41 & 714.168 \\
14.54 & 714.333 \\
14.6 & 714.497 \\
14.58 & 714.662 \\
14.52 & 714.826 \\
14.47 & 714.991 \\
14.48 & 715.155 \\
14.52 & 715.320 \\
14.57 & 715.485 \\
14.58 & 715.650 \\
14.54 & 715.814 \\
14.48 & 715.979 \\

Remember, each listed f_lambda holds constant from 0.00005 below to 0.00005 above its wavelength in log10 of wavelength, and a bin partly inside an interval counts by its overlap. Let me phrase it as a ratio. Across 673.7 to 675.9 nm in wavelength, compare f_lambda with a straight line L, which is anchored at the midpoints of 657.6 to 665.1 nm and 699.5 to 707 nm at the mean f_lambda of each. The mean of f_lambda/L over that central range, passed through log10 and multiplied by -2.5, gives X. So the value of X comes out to -0.01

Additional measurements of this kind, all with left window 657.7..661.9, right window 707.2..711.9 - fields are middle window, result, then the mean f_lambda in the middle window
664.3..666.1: 0.028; 14.4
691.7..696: 0.014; 14.6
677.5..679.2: 0.025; 14.4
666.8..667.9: 0.079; 13.8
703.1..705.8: 0.039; 14.2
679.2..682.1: 0.016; 14.6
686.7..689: 0.019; 14.5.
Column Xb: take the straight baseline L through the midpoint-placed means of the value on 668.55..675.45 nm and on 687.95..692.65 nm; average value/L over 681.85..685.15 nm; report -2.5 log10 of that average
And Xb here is -0.05 mag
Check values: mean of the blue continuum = 14.8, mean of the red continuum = 14.3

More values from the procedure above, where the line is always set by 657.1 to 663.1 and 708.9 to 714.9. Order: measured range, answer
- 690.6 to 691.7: 0.098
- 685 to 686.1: -0.042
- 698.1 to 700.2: 0.027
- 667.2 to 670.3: 0.039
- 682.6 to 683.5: -0.037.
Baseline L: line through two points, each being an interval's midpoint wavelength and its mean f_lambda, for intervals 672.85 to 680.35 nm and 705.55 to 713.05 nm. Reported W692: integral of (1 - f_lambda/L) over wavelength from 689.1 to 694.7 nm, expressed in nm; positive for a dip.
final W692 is 0.05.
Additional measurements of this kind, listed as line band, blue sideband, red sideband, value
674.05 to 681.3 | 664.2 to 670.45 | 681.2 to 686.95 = 0.083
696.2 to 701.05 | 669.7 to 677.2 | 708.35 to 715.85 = 0.030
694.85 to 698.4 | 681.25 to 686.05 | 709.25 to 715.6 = 0.022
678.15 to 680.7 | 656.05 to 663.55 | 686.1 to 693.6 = 0.068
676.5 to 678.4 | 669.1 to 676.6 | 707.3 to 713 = 0.020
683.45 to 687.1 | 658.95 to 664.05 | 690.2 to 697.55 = -0.078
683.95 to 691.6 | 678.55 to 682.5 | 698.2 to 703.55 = -0.108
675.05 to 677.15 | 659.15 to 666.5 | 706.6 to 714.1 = -0.005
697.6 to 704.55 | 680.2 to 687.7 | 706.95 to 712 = 0.241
